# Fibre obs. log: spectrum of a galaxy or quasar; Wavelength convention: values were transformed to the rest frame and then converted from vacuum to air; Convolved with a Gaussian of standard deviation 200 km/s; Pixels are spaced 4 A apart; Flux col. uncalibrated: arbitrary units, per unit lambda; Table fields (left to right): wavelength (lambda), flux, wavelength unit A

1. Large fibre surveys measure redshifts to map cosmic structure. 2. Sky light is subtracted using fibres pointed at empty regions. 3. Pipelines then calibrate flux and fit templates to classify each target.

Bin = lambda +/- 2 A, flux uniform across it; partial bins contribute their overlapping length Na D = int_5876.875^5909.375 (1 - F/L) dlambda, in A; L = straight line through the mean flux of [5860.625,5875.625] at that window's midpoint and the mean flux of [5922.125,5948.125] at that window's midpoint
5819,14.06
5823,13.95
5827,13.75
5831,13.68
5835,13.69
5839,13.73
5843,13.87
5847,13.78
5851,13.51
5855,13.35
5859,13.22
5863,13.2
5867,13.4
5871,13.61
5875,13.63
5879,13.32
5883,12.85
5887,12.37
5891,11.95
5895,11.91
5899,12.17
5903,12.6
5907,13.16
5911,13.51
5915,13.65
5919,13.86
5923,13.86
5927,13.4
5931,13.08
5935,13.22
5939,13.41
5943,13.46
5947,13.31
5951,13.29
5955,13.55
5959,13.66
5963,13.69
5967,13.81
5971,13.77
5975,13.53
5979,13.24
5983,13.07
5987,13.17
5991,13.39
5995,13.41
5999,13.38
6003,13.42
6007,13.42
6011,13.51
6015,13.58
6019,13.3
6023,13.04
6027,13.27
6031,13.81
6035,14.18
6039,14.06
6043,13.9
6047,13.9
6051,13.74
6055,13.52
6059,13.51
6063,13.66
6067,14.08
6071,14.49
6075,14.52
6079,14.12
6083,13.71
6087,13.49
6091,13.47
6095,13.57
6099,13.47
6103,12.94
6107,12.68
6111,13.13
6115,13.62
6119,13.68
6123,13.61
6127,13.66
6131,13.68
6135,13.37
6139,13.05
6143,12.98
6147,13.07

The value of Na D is 2.08 A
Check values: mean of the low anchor 13.4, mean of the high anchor 13.4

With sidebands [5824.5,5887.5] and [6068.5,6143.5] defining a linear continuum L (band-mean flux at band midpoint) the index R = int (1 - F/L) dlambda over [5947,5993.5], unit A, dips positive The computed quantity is 0.1 A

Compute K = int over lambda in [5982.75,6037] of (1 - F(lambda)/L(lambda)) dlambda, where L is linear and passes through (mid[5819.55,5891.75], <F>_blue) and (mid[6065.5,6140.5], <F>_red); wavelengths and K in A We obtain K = 0.4 A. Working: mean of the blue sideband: 13.4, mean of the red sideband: 13.6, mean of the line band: 13.4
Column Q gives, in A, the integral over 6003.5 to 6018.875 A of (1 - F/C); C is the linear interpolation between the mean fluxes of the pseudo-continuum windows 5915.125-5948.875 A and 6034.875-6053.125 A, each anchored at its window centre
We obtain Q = 0.36 A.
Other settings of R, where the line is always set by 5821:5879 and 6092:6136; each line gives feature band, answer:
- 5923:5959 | 0.37 A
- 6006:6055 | -0.66 A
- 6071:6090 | -0.80 A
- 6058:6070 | -0.35 A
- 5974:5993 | 0.32 A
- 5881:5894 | 1.16 A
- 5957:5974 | -0.27 A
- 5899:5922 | 0.46 A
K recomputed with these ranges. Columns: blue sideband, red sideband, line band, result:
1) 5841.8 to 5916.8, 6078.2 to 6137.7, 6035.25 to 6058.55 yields -0.8 A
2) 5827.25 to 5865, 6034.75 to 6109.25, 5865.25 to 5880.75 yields 0.1 A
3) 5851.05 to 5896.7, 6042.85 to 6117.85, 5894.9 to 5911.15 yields 0.5 A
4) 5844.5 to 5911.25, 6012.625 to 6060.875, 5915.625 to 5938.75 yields -0.5 A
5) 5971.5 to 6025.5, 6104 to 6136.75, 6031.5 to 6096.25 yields -2.3 A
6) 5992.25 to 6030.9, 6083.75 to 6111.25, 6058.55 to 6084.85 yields -1.4 A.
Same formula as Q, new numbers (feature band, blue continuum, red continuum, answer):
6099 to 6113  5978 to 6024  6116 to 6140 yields 0.52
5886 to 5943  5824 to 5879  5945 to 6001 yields 1.97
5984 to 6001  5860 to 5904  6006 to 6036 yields 0.05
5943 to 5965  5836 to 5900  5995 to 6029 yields -0.36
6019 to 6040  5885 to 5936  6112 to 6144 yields -0.60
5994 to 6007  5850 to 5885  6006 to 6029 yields -0.05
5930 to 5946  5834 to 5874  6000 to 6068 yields 0.32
